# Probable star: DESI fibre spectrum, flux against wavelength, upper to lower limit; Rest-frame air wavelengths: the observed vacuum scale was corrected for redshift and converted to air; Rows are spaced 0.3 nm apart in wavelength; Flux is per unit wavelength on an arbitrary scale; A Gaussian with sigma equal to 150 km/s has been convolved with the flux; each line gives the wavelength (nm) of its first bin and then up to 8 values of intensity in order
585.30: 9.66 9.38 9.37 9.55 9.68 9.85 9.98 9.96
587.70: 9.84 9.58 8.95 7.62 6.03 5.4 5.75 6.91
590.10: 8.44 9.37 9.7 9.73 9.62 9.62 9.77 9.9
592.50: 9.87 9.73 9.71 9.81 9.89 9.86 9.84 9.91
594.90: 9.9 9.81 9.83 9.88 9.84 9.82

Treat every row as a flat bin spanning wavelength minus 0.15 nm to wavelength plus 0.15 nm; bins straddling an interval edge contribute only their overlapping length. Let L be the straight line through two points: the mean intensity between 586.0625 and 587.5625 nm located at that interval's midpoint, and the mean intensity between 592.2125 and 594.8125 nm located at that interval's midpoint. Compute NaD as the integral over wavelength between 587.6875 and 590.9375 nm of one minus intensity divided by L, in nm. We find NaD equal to 0.62 nm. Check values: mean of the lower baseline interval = 9.81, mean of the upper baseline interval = 9.83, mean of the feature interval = 7.93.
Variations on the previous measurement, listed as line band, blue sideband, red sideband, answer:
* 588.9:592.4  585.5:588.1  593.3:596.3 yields 0.466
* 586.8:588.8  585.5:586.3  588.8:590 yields -0.427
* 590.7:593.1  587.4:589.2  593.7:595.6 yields -0.148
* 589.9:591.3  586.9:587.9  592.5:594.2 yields 0.085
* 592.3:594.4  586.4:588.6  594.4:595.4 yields -0.003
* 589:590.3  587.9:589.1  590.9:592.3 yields 0.285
